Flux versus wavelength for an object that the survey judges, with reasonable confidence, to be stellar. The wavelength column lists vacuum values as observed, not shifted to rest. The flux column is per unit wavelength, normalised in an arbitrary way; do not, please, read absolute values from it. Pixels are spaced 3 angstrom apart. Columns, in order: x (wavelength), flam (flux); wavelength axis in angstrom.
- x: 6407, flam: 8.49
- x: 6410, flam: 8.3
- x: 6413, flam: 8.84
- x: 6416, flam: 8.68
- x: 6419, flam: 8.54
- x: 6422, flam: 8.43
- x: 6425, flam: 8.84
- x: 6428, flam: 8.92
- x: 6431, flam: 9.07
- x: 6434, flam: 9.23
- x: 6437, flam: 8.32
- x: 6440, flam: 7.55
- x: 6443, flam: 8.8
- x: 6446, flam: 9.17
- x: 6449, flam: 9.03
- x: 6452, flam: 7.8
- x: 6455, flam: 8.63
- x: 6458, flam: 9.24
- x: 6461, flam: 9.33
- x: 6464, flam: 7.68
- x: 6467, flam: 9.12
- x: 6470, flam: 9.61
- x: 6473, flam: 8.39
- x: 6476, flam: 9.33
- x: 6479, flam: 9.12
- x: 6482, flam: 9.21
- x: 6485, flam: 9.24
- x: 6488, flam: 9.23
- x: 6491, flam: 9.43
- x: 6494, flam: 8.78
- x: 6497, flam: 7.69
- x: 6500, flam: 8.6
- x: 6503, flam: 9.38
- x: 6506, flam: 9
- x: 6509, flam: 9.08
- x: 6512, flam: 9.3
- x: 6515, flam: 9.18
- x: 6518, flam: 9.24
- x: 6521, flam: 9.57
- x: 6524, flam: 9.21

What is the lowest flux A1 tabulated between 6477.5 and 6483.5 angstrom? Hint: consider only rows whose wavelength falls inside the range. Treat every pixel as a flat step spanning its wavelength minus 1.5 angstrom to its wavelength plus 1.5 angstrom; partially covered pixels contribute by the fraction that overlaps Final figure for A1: 9.12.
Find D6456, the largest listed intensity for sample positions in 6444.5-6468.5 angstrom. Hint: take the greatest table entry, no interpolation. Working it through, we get 9.33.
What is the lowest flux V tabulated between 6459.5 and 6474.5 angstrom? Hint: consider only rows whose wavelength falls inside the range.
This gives 7.68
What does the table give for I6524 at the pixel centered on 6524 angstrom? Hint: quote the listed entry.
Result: 9.21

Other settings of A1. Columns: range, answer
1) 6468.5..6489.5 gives 8.39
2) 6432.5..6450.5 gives 7.55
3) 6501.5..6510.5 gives 9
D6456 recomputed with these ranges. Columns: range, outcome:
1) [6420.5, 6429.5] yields 8.92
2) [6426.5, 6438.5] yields 9.23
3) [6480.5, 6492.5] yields 9.43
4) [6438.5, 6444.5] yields 8.8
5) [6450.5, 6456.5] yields 8.63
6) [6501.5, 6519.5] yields 9.38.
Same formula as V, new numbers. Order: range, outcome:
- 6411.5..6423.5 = 8.43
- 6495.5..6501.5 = 7.69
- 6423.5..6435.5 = 8.84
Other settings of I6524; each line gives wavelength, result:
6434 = 9.23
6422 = 8.43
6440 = 7.55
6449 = 9.03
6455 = 8.63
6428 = 8.92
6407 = 8.49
